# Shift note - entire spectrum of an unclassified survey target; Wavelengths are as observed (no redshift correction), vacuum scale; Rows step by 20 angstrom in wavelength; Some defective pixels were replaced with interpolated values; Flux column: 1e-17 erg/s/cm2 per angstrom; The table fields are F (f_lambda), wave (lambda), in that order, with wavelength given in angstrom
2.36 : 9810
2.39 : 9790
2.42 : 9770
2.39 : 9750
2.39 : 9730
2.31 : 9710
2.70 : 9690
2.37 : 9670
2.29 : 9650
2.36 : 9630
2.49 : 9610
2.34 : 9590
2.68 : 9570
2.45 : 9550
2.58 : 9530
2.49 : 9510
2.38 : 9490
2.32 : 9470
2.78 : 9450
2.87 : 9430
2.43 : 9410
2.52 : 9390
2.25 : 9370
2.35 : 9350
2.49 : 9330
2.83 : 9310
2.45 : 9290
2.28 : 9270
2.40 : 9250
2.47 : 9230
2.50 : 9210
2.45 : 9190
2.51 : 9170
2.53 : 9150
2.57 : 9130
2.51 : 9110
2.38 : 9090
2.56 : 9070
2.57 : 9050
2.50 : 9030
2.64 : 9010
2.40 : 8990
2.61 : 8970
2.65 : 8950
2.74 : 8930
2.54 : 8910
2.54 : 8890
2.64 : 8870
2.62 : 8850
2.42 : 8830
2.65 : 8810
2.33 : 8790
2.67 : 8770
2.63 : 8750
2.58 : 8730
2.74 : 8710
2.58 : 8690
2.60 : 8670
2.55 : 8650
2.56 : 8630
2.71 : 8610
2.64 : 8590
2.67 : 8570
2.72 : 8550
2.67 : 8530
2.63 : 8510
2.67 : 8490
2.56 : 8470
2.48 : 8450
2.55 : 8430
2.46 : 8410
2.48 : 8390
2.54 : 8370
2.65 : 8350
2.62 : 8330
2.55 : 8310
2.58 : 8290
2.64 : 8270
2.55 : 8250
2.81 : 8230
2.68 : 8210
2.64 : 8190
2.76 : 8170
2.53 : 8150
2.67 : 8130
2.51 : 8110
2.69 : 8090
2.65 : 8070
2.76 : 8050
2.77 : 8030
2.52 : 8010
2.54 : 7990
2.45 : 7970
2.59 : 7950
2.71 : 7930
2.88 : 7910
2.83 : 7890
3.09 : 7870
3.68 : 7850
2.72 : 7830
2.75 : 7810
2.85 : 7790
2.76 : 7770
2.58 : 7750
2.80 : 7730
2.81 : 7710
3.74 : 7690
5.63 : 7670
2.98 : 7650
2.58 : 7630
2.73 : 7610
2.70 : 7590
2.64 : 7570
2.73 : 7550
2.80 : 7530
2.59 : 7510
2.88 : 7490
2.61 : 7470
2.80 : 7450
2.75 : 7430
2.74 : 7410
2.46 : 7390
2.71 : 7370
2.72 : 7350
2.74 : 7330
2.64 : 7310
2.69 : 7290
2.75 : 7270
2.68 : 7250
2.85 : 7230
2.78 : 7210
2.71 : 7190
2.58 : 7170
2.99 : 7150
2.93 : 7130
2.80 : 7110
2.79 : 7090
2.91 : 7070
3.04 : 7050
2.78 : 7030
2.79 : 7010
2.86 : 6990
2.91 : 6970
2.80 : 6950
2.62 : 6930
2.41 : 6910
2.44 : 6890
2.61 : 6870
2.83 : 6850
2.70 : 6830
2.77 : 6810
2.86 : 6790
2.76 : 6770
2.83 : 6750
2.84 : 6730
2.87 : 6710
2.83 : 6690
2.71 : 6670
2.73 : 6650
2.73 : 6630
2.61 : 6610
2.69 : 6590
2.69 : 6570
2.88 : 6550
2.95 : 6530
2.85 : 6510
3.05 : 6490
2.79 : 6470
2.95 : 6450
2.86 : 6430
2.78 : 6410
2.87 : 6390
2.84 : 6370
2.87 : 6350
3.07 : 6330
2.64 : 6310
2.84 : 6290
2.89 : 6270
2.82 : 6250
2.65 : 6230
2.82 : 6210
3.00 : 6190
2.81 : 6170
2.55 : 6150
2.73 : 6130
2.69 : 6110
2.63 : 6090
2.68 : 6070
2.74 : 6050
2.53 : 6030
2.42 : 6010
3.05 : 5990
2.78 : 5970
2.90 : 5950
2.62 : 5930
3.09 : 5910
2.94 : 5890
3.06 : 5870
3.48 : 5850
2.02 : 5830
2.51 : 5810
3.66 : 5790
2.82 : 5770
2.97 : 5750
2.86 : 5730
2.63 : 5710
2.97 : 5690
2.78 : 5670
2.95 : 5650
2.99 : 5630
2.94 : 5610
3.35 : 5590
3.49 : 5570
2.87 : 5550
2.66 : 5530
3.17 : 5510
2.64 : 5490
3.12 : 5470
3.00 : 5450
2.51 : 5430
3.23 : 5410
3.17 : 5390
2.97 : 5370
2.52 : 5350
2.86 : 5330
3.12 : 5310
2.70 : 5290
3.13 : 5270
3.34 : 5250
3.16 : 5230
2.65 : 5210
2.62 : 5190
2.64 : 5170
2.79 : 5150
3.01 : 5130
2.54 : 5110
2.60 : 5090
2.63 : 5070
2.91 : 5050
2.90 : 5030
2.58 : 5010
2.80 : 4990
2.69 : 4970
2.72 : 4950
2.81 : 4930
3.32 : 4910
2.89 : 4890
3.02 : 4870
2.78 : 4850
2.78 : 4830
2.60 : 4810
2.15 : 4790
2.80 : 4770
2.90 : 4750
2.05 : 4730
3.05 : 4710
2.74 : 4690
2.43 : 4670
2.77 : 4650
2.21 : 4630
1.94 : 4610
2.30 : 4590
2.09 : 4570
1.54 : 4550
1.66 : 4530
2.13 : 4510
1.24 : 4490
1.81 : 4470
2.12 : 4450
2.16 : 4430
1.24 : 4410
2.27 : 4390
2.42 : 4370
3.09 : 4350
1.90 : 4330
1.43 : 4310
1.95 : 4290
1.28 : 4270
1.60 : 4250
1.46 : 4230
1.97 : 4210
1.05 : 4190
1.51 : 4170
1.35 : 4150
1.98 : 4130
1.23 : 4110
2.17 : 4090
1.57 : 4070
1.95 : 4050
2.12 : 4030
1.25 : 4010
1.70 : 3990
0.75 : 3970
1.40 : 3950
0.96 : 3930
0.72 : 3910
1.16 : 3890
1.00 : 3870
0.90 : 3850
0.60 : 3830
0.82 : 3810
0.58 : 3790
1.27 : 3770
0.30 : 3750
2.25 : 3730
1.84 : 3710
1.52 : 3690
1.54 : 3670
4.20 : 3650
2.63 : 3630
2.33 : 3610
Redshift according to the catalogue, 0.17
